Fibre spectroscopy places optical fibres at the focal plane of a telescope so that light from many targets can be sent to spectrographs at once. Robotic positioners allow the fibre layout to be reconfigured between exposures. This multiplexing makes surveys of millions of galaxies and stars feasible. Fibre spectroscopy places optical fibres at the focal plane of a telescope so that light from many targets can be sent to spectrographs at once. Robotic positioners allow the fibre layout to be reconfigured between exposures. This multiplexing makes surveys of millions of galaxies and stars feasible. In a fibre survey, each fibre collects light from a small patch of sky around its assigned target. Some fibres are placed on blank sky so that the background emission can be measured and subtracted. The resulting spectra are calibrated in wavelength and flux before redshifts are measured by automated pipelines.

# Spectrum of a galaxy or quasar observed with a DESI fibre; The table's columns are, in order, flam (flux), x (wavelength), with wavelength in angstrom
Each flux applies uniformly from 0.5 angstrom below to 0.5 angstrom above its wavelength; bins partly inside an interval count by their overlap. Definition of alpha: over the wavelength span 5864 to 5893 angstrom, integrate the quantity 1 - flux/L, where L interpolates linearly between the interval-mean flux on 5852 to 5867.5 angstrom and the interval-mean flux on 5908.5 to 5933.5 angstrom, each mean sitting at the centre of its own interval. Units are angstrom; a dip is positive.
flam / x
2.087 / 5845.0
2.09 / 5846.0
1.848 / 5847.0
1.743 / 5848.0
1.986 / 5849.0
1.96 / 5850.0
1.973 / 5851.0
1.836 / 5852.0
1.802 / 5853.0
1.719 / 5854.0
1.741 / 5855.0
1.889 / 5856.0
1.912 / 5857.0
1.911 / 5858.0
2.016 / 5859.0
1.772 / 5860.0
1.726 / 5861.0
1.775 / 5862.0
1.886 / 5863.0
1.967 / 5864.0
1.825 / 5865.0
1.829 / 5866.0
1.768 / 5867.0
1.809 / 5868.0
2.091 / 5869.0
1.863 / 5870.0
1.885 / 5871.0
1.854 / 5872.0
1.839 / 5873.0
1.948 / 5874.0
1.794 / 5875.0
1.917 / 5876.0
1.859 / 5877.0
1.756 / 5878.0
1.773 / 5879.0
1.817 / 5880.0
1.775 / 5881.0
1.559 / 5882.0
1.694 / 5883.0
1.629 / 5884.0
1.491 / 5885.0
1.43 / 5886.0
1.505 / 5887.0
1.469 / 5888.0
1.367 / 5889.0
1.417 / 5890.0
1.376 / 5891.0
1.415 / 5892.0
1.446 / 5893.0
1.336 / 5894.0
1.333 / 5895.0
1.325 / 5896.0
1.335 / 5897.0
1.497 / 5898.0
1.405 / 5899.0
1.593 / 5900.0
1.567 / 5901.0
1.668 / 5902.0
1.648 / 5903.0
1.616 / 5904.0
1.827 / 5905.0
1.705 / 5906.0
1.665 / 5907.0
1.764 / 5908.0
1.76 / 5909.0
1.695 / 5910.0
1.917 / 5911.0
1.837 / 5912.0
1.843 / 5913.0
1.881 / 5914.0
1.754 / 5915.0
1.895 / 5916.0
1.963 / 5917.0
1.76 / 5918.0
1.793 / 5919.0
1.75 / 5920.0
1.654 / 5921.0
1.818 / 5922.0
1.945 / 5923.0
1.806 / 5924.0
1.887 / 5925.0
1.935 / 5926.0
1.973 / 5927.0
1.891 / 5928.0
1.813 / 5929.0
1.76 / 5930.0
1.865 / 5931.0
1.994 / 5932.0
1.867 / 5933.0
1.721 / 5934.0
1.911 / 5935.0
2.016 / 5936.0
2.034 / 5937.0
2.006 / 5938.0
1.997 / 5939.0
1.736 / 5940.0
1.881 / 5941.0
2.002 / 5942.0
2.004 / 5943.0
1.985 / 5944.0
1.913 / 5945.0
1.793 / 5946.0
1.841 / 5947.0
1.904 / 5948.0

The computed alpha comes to 2.1 angstrom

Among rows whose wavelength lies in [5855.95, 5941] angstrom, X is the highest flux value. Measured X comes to 2.091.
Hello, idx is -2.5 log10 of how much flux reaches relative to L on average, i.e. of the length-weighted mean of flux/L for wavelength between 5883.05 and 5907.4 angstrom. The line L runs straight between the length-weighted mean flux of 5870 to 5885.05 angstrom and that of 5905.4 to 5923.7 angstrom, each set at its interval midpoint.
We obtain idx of 0.189 mag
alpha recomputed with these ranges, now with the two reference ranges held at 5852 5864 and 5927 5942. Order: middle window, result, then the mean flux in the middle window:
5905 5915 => 0.5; 1.79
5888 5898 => 2.6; 1.38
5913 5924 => 0.4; 1.82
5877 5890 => 1.7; 1.61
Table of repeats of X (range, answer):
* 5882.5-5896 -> 1.694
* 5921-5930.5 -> 1.973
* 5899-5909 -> 1.827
